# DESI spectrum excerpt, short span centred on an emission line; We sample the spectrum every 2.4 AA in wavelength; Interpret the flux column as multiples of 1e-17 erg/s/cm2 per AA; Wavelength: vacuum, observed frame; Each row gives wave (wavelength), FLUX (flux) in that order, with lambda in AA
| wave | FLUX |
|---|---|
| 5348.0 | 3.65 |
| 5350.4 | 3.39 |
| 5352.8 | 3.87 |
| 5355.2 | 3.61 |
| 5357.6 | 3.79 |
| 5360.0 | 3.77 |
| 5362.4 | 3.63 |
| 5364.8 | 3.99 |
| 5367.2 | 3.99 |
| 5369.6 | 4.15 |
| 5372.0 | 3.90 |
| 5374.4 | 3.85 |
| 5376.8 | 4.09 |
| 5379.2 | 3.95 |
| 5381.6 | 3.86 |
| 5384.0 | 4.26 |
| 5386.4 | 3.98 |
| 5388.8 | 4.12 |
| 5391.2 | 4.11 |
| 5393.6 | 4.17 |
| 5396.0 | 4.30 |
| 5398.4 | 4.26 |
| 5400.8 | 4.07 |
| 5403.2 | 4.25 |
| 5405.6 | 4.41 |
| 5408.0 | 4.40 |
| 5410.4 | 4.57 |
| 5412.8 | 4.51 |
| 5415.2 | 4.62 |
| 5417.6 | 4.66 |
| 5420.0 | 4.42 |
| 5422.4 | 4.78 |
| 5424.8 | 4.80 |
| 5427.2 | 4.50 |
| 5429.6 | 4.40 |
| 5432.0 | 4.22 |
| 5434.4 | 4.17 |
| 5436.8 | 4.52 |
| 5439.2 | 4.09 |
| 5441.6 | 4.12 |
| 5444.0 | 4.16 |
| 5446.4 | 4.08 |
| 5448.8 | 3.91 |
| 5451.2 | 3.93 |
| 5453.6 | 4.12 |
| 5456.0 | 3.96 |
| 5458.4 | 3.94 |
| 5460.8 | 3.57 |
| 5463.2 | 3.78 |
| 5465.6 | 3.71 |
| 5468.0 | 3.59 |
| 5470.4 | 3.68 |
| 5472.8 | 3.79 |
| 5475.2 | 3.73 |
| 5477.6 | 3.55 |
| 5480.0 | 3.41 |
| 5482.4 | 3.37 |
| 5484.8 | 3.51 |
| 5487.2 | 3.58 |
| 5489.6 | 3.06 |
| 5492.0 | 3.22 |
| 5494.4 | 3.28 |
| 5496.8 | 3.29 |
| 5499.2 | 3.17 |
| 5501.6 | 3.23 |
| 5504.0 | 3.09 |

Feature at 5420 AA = C III] 1909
